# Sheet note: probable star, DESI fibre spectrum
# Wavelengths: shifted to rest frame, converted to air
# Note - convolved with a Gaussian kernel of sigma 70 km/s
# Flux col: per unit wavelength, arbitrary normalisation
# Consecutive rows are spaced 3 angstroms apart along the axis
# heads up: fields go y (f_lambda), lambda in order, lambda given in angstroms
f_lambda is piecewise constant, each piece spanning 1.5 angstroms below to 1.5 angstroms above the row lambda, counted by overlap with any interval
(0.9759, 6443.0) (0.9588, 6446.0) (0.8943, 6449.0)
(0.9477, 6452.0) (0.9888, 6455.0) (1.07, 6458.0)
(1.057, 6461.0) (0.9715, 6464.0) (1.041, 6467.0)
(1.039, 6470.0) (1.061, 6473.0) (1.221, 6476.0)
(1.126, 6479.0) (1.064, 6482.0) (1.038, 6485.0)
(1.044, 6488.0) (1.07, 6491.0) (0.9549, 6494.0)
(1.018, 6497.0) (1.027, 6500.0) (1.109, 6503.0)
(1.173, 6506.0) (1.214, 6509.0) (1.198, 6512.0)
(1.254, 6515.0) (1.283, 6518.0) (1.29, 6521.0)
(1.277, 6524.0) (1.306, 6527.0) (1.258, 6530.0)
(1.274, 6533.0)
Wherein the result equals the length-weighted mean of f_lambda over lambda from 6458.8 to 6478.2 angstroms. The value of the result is 1.07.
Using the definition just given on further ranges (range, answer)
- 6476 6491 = 1.08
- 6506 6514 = 1.2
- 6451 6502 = 1.05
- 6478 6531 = 1.15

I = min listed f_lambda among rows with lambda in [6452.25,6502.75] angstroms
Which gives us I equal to 0.9549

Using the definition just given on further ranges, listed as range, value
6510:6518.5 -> 1.198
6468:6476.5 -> 1.039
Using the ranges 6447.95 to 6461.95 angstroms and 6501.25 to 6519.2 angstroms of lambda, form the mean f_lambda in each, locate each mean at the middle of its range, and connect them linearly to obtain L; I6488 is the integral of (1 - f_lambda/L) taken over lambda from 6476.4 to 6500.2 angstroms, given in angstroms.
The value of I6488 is 1.38 angstroms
